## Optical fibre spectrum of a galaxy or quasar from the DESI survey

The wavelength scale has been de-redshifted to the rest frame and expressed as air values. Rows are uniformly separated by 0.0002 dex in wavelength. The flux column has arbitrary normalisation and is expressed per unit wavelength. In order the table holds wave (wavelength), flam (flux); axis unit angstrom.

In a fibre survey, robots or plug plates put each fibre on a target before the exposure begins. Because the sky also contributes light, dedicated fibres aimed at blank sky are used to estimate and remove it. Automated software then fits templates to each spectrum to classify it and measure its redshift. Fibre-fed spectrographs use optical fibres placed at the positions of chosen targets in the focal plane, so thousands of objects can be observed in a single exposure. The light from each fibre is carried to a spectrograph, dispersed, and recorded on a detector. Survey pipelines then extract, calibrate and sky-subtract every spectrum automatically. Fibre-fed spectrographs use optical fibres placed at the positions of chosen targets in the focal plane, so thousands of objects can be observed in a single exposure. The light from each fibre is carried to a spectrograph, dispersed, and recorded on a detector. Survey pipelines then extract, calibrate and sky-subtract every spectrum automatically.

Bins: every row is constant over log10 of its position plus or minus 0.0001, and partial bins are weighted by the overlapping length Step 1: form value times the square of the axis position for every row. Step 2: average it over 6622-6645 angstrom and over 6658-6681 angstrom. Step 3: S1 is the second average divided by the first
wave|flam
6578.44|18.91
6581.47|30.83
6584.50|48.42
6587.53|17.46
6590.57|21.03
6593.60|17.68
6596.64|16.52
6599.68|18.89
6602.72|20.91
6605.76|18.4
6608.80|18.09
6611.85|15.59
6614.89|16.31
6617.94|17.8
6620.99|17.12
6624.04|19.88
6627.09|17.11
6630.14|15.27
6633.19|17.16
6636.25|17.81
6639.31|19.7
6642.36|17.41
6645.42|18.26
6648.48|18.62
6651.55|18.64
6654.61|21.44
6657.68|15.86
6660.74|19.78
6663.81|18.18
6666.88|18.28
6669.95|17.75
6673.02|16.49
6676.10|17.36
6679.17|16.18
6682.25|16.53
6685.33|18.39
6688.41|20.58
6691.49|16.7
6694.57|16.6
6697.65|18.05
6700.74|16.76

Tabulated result 1.00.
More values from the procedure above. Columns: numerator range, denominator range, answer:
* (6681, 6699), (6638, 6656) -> 0.95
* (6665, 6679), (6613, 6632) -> 1.02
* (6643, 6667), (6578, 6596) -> 0.74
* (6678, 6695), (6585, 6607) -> 0.90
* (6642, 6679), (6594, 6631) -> 1.04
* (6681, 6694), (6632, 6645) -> 1.01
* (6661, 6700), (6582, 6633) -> 0.91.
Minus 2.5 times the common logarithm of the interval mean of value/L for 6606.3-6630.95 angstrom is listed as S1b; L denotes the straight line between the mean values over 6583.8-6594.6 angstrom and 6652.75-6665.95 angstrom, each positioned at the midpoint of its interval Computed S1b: 0.28 mag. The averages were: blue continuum 24.9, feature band 17.3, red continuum 18.8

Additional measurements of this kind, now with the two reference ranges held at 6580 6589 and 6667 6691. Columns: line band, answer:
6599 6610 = 0.46 mag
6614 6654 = 0.34 mag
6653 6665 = 0.10 mag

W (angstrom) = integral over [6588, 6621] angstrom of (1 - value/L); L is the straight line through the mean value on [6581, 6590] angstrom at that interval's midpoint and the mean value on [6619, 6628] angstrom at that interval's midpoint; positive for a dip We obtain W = 8.52 angstrom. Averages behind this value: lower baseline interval 31.2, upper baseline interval 18.1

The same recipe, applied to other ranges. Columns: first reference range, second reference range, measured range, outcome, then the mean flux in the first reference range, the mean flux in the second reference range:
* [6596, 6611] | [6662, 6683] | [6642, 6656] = -1.0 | 18.5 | 17.3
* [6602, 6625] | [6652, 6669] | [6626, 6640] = 0.7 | 17.9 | 18.7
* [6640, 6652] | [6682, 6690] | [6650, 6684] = 1.3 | 18.3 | 18.8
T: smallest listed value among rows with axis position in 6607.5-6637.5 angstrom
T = 15.27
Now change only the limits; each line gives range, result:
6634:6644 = 17.41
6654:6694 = 15.86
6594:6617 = 15.59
